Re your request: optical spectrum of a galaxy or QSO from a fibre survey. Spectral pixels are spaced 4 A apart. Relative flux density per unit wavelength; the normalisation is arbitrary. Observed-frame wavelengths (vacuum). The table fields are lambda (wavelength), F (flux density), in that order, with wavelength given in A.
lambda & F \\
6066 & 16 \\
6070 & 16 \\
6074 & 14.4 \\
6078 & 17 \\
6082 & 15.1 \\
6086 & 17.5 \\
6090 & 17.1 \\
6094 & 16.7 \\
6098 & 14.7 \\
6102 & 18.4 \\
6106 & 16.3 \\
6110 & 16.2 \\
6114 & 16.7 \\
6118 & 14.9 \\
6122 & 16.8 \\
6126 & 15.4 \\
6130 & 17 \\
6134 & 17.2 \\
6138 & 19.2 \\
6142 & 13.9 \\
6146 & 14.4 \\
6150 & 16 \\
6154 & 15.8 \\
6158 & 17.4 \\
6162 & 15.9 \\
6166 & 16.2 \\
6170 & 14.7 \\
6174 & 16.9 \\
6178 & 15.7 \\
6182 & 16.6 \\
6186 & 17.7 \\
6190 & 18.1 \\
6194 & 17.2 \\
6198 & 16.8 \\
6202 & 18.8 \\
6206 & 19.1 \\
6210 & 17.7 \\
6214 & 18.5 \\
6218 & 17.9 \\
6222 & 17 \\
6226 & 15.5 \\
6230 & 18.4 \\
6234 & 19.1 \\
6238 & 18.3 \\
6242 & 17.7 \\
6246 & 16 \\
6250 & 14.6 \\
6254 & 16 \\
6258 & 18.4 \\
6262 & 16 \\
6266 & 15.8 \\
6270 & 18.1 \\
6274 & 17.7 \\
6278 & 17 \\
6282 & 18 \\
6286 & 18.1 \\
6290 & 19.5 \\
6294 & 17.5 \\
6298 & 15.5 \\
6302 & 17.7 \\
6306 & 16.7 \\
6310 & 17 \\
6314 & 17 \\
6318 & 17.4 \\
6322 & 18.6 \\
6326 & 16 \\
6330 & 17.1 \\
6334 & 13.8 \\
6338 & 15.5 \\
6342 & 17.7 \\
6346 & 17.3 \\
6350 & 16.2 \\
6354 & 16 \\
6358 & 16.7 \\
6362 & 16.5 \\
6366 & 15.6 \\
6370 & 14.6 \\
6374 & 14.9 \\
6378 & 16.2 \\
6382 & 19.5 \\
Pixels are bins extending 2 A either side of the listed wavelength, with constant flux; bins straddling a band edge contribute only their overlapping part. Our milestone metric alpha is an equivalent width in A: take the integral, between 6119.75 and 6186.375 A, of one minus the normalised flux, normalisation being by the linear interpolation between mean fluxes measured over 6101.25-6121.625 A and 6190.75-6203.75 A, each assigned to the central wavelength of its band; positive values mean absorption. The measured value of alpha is 2.9 A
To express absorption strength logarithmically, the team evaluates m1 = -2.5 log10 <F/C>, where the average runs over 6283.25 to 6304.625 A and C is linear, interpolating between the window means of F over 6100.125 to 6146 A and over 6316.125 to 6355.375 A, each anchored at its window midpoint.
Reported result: -0.07 mag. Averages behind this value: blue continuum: 16.4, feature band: 17.6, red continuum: 16.6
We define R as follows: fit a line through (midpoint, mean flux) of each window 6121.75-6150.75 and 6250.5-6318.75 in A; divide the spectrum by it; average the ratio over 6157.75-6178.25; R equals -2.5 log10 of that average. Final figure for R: 0.02 mag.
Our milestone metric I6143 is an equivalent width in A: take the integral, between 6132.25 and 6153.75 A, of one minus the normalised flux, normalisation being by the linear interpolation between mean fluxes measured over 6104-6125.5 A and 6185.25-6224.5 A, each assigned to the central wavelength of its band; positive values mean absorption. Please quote 0.72 A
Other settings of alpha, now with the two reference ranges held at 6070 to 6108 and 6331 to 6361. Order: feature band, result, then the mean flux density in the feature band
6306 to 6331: -1.42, 17.1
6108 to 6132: 0.23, 16.2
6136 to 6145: 0.00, 16.3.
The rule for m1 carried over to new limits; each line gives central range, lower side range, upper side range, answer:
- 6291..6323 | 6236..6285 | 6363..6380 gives -0.06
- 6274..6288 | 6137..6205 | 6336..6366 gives -0.08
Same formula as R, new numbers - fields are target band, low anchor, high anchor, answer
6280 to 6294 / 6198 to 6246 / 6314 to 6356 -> -0.08 mag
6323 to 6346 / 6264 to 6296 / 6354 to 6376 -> 0.01 mag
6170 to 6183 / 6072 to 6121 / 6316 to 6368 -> 0.01 mag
